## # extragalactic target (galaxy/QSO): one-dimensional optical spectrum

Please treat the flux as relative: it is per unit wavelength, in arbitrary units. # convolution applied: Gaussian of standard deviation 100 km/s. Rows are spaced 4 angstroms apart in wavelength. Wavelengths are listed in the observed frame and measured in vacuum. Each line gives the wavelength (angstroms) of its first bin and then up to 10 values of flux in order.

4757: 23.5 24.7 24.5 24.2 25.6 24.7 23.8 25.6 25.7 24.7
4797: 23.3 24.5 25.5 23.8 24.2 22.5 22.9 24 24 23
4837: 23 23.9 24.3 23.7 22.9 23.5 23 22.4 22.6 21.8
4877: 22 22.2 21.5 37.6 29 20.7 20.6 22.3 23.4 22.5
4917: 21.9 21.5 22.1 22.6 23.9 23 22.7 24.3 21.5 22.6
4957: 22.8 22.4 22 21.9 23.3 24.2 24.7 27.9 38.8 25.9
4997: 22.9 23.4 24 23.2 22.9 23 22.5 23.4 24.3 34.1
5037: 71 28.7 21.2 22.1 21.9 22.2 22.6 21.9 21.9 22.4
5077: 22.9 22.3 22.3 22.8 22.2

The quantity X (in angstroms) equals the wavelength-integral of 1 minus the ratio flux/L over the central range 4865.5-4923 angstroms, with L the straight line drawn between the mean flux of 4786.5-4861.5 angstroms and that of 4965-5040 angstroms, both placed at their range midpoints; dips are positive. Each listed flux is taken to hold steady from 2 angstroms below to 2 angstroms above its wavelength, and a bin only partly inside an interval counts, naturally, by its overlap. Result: 4.17 angstroms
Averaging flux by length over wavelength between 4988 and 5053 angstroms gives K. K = 27.9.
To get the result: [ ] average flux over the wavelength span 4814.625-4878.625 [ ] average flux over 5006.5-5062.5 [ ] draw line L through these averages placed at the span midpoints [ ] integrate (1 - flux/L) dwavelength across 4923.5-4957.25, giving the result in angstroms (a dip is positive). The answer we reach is 3.2 angstroms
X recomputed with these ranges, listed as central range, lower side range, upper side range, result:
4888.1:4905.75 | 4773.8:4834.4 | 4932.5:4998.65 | -0.9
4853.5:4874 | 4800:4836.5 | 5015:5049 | 2.0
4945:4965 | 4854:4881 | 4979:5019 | 1.7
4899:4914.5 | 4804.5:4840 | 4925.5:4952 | 0.6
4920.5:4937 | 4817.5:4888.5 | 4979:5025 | 1.1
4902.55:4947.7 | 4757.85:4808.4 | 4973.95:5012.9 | 4.9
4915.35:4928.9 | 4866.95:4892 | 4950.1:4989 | 1.4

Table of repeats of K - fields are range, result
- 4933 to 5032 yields 24.2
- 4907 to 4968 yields 22.6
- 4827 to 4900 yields 23.9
